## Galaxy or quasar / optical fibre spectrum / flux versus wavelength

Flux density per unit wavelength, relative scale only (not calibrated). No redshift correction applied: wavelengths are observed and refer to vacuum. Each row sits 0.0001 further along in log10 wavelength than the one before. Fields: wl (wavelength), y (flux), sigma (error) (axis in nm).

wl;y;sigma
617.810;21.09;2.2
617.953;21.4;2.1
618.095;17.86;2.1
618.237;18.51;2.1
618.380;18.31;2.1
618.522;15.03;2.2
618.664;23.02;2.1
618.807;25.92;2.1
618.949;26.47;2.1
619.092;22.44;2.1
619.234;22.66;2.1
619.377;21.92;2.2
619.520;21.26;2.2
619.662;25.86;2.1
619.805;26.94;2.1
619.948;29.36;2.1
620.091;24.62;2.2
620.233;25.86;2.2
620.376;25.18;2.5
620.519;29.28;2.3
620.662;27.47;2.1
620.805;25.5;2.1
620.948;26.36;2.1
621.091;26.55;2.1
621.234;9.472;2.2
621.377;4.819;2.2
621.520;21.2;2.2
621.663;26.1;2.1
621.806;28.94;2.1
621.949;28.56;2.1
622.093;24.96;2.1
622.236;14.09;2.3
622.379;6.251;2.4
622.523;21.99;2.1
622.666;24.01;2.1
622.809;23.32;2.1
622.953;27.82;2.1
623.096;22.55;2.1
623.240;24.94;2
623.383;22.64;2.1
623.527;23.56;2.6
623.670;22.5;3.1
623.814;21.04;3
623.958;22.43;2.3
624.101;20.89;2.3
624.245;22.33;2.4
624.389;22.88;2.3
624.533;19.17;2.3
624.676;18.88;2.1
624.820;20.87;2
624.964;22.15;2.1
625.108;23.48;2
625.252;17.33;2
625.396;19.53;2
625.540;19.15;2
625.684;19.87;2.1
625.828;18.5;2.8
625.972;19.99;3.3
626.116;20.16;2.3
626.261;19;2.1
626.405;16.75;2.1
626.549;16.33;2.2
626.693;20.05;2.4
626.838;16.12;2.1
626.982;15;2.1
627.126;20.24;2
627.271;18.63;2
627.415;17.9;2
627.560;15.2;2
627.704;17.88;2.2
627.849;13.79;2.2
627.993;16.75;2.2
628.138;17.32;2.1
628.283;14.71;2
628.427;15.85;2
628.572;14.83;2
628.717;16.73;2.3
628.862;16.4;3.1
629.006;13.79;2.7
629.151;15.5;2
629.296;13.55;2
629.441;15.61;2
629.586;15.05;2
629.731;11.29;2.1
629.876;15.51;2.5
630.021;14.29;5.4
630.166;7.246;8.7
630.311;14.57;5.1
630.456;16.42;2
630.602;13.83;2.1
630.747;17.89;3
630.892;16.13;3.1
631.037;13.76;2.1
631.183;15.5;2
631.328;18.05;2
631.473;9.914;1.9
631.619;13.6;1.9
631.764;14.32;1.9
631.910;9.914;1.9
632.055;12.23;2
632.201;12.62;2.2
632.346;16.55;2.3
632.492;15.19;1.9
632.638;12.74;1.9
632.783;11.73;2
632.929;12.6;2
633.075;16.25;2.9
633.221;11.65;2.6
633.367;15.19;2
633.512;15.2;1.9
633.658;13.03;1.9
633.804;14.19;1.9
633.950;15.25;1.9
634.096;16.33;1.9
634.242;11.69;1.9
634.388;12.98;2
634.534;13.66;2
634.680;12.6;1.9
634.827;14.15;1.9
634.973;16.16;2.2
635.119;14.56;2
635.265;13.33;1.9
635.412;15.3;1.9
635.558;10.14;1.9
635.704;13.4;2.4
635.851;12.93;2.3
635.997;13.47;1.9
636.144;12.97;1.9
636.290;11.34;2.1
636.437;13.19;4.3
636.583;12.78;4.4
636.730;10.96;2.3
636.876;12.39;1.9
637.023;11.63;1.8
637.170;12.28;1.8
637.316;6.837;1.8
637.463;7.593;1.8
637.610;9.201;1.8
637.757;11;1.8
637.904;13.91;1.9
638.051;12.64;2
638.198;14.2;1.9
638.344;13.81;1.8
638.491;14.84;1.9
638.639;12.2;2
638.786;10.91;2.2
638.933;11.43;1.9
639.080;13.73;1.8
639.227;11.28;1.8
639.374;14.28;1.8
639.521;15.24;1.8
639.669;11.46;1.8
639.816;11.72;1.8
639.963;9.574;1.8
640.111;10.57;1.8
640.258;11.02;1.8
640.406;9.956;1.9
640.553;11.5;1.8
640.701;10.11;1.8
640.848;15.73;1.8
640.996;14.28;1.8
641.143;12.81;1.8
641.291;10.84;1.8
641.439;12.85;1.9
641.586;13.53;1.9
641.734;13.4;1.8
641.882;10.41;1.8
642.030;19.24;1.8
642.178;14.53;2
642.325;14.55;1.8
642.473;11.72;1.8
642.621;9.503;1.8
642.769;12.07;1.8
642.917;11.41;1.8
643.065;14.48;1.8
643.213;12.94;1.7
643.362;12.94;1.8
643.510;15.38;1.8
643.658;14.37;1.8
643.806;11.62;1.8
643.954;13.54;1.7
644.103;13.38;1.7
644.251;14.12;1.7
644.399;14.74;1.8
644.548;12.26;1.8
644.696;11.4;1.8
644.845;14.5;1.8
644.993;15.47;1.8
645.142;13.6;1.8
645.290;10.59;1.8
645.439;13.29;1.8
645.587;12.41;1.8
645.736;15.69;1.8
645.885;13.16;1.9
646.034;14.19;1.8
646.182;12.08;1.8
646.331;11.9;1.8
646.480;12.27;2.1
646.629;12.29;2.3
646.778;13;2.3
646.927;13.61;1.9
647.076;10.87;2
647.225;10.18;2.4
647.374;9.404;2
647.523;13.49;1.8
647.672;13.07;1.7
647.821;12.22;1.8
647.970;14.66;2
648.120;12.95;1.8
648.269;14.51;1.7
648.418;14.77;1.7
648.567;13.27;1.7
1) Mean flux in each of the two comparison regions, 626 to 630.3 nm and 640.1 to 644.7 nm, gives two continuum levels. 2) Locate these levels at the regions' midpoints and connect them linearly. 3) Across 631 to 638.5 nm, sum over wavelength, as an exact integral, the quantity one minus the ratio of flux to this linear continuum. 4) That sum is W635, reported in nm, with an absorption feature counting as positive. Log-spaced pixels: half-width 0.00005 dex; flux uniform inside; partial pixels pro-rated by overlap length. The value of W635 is 0.75 nm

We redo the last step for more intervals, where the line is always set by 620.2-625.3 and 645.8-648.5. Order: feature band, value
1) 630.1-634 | 0.97 nm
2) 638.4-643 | 0.81 nm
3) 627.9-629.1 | 0.25 nm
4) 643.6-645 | 0.04 nm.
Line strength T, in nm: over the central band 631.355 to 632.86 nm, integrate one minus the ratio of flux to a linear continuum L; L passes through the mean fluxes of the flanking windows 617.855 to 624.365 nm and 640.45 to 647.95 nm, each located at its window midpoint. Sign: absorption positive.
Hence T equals 0.41 nm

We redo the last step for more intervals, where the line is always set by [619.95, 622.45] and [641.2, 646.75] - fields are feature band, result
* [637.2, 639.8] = 0.557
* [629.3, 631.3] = 0.448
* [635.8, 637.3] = 0.368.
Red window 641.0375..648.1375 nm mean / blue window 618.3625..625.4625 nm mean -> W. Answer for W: 0.58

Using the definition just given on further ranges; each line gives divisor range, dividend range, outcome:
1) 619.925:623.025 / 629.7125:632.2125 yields 0.61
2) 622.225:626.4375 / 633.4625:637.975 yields 0.61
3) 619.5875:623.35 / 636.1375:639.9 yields 0.52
